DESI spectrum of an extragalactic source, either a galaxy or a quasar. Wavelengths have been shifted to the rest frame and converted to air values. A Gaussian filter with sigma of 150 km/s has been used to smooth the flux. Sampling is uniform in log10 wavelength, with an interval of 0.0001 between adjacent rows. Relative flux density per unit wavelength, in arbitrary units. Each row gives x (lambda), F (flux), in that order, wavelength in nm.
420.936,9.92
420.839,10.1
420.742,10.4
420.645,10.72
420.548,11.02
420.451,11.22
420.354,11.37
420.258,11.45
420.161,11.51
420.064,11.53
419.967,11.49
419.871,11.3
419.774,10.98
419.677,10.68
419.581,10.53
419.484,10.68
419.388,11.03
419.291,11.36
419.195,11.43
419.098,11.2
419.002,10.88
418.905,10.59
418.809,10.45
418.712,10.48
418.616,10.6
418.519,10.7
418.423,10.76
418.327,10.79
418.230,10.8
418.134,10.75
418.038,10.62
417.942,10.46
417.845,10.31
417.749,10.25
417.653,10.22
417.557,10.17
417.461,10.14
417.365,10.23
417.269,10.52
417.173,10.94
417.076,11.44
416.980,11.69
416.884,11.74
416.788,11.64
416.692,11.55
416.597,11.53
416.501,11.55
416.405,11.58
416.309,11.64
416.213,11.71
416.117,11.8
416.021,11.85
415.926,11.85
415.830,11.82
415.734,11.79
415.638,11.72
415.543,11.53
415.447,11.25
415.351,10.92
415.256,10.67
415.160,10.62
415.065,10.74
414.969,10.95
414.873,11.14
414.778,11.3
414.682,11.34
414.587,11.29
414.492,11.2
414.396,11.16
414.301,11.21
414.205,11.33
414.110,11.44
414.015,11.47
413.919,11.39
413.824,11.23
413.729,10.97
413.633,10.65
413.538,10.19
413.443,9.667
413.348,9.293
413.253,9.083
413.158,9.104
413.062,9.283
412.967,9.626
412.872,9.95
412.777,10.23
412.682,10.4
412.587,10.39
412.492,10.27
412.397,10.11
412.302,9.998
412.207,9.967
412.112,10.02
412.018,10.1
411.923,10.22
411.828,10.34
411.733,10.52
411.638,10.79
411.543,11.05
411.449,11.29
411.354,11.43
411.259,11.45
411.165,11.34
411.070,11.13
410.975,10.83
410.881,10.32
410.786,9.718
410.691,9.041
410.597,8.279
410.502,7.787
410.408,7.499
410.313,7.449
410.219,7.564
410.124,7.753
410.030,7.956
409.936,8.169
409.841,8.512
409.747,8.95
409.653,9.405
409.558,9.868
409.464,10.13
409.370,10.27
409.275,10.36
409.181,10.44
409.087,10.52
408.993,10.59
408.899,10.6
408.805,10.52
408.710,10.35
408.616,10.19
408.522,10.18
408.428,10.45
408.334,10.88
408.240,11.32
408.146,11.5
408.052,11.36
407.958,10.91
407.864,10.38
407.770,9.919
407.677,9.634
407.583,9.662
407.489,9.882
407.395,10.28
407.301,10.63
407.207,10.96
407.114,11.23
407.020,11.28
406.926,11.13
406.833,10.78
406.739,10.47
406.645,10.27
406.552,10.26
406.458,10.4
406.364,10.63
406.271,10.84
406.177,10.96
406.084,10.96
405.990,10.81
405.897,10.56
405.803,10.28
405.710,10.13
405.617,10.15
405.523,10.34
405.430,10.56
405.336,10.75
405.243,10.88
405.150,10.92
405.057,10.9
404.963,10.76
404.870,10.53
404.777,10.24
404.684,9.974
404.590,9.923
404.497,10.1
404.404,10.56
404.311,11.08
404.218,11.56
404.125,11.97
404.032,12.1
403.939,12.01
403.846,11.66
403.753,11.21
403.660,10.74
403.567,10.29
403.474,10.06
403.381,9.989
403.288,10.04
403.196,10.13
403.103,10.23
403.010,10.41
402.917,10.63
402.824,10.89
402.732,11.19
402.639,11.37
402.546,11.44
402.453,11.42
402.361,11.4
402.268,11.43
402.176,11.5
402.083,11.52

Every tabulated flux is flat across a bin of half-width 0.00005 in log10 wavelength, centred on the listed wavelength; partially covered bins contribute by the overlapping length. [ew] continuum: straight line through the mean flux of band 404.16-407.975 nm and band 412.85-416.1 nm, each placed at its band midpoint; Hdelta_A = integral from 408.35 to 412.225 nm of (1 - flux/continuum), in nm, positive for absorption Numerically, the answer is 0.313 nm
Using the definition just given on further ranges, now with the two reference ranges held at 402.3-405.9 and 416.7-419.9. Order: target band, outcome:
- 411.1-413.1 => 0.07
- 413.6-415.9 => -0.09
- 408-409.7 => 0.04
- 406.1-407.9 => 0.04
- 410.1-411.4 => 0.16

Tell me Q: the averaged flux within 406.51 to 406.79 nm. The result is 10.3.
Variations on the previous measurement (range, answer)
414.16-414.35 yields 11.3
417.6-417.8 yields 10.3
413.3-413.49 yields 9.5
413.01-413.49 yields 9.28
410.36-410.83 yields 8.45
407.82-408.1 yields 10.9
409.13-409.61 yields 10.2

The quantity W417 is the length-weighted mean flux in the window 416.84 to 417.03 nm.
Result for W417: 11.7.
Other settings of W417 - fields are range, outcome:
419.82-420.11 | 11.4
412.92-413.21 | 9.31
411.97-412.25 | 10.1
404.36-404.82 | 10.1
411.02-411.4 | 11.3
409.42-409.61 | 9.96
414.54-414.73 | 11.3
